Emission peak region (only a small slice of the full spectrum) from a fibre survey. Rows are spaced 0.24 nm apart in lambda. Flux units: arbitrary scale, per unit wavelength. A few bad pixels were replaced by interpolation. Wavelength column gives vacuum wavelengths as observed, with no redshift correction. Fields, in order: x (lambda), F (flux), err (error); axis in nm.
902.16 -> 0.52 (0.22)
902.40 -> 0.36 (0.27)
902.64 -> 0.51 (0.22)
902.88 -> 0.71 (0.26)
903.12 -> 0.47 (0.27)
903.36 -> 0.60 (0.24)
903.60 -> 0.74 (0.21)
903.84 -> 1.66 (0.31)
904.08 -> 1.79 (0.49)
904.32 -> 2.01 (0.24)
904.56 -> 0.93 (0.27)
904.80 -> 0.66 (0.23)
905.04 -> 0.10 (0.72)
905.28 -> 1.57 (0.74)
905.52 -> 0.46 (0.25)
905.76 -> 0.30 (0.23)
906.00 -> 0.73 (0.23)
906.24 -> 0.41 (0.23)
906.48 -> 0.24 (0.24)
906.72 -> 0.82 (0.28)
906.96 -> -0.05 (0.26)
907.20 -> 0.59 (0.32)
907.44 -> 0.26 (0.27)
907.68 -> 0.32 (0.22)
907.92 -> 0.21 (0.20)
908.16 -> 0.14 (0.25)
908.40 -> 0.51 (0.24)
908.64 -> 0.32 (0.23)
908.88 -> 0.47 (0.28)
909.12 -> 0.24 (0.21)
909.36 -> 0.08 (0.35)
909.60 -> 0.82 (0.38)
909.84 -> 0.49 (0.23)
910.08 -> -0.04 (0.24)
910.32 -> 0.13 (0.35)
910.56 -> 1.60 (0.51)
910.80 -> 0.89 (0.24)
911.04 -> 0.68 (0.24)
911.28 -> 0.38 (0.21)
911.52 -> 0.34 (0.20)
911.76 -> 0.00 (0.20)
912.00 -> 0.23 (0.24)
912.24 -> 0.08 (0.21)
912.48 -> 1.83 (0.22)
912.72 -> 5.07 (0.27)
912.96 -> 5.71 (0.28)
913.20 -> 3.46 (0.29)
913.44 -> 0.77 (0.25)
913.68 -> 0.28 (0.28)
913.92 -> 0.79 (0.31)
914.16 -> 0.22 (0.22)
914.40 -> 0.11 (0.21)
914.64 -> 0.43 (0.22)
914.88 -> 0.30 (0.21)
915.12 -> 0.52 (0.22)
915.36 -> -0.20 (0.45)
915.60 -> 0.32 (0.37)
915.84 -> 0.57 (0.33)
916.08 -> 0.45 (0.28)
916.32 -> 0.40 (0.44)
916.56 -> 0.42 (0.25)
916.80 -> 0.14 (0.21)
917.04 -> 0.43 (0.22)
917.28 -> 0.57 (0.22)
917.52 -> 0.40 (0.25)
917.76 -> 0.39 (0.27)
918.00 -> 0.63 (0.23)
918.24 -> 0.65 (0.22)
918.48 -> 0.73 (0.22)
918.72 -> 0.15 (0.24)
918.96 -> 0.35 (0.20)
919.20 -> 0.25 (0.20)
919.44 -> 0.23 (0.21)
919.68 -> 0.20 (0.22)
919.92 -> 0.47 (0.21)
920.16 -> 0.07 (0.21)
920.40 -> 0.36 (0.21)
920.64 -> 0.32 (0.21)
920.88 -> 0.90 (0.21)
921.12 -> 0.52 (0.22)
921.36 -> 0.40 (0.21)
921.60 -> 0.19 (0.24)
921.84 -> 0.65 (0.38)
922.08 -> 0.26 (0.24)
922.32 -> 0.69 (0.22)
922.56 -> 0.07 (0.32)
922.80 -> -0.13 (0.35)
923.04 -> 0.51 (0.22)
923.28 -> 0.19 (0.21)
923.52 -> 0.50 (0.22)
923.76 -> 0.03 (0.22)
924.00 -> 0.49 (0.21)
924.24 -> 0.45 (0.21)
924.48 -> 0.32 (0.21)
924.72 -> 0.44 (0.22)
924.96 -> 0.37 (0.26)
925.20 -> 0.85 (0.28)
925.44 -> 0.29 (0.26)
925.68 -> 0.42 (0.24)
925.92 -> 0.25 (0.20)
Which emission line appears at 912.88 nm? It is [O III] 5007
